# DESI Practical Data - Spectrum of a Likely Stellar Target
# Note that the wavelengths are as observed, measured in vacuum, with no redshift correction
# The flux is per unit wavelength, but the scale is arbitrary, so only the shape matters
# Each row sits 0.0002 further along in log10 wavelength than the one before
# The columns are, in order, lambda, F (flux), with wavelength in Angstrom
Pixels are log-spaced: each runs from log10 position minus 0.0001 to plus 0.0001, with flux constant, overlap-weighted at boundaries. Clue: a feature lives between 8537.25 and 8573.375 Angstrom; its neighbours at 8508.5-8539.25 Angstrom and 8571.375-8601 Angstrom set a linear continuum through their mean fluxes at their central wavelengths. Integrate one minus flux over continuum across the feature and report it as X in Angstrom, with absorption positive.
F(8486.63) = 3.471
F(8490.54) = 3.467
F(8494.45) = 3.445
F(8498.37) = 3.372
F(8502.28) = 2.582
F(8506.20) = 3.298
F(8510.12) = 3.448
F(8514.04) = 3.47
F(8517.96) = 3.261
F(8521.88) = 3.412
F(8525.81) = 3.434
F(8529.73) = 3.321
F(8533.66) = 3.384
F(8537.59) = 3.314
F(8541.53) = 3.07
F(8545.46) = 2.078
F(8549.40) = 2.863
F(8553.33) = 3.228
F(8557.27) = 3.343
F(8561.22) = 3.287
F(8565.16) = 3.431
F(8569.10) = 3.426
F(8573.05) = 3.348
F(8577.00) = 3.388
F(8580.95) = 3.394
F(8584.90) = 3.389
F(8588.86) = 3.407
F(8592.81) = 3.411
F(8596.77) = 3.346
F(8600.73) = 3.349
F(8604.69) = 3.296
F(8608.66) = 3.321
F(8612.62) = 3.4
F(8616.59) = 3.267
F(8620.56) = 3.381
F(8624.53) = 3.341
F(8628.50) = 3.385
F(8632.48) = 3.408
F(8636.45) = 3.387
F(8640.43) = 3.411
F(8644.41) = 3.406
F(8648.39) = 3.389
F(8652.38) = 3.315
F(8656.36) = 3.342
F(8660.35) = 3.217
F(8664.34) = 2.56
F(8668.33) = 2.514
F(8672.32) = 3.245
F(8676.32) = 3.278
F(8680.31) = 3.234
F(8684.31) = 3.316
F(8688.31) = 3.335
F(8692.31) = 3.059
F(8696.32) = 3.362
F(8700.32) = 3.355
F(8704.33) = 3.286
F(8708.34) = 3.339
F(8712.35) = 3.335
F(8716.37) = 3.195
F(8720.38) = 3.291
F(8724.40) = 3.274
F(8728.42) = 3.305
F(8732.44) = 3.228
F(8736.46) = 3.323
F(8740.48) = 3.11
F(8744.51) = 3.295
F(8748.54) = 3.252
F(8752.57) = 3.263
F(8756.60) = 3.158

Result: 2.8 Angstrom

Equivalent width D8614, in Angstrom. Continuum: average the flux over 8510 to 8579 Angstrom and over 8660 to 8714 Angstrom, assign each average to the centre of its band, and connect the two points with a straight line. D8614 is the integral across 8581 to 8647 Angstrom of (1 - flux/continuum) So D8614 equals -3.3 Angstrom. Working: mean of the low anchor 3.25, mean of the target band 3.37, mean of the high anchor 3.17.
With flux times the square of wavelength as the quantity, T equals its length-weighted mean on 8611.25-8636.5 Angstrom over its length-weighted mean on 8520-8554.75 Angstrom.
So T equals 1.1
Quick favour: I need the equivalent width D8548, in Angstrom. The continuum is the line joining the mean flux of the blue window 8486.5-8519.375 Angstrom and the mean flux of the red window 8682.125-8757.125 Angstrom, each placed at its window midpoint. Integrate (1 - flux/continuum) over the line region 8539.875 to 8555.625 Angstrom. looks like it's 2.3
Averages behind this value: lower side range 3.3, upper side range 3.27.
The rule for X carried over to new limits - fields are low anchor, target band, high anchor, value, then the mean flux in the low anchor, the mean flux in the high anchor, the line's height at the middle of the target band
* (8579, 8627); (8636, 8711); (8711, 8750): 1.7 Angstrom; 3.36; 3.26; 3.3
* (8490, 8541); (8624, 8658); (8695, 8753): -0.9 Angstrom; 3.31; 3.28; 3.29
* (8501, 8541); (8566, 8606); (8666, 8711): -1.4 Angstrom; 3.3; 3.21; 3.26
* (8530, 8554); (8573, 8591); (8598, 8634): -1.1 Angstrom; 3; 3.35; 3.19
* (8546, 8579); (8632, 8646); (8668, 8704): -0.7 Angstrom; 3.24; 3.22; 3.23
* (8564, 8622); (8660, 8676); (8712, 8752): 2.0 Angstrom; 3.37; 3.26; 3.31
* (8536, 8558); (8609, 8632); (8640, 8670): -2.1 Angstrom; 2.96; 3.14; 3.08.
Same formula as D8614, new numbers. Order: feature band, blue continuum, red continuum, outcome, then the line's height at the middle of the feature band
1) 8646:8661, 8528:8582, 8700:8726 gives -0.3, 3.26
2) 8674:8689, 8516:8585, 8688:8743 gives -0.1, 3.26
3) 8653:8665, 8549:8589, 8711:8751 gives 0.6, 3.29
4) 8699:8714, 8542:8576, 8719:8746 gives -0.4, 3.24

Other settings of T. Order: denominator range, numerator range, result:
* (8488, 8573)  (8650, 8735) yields 1.03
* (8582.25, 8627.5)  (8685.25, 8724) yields 1.00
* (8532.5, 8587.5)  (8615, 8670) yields 1.03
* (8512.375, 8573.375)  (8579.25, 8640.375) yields 1.06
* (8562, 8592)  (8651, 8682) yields 0.93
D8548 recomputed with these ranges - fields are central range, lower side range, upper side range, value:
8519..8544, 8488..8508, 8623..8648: -0.2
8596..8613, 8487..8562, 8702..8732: -0.5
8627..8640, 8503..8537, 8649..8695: -0.8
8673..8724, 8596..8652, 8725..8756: 0.1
